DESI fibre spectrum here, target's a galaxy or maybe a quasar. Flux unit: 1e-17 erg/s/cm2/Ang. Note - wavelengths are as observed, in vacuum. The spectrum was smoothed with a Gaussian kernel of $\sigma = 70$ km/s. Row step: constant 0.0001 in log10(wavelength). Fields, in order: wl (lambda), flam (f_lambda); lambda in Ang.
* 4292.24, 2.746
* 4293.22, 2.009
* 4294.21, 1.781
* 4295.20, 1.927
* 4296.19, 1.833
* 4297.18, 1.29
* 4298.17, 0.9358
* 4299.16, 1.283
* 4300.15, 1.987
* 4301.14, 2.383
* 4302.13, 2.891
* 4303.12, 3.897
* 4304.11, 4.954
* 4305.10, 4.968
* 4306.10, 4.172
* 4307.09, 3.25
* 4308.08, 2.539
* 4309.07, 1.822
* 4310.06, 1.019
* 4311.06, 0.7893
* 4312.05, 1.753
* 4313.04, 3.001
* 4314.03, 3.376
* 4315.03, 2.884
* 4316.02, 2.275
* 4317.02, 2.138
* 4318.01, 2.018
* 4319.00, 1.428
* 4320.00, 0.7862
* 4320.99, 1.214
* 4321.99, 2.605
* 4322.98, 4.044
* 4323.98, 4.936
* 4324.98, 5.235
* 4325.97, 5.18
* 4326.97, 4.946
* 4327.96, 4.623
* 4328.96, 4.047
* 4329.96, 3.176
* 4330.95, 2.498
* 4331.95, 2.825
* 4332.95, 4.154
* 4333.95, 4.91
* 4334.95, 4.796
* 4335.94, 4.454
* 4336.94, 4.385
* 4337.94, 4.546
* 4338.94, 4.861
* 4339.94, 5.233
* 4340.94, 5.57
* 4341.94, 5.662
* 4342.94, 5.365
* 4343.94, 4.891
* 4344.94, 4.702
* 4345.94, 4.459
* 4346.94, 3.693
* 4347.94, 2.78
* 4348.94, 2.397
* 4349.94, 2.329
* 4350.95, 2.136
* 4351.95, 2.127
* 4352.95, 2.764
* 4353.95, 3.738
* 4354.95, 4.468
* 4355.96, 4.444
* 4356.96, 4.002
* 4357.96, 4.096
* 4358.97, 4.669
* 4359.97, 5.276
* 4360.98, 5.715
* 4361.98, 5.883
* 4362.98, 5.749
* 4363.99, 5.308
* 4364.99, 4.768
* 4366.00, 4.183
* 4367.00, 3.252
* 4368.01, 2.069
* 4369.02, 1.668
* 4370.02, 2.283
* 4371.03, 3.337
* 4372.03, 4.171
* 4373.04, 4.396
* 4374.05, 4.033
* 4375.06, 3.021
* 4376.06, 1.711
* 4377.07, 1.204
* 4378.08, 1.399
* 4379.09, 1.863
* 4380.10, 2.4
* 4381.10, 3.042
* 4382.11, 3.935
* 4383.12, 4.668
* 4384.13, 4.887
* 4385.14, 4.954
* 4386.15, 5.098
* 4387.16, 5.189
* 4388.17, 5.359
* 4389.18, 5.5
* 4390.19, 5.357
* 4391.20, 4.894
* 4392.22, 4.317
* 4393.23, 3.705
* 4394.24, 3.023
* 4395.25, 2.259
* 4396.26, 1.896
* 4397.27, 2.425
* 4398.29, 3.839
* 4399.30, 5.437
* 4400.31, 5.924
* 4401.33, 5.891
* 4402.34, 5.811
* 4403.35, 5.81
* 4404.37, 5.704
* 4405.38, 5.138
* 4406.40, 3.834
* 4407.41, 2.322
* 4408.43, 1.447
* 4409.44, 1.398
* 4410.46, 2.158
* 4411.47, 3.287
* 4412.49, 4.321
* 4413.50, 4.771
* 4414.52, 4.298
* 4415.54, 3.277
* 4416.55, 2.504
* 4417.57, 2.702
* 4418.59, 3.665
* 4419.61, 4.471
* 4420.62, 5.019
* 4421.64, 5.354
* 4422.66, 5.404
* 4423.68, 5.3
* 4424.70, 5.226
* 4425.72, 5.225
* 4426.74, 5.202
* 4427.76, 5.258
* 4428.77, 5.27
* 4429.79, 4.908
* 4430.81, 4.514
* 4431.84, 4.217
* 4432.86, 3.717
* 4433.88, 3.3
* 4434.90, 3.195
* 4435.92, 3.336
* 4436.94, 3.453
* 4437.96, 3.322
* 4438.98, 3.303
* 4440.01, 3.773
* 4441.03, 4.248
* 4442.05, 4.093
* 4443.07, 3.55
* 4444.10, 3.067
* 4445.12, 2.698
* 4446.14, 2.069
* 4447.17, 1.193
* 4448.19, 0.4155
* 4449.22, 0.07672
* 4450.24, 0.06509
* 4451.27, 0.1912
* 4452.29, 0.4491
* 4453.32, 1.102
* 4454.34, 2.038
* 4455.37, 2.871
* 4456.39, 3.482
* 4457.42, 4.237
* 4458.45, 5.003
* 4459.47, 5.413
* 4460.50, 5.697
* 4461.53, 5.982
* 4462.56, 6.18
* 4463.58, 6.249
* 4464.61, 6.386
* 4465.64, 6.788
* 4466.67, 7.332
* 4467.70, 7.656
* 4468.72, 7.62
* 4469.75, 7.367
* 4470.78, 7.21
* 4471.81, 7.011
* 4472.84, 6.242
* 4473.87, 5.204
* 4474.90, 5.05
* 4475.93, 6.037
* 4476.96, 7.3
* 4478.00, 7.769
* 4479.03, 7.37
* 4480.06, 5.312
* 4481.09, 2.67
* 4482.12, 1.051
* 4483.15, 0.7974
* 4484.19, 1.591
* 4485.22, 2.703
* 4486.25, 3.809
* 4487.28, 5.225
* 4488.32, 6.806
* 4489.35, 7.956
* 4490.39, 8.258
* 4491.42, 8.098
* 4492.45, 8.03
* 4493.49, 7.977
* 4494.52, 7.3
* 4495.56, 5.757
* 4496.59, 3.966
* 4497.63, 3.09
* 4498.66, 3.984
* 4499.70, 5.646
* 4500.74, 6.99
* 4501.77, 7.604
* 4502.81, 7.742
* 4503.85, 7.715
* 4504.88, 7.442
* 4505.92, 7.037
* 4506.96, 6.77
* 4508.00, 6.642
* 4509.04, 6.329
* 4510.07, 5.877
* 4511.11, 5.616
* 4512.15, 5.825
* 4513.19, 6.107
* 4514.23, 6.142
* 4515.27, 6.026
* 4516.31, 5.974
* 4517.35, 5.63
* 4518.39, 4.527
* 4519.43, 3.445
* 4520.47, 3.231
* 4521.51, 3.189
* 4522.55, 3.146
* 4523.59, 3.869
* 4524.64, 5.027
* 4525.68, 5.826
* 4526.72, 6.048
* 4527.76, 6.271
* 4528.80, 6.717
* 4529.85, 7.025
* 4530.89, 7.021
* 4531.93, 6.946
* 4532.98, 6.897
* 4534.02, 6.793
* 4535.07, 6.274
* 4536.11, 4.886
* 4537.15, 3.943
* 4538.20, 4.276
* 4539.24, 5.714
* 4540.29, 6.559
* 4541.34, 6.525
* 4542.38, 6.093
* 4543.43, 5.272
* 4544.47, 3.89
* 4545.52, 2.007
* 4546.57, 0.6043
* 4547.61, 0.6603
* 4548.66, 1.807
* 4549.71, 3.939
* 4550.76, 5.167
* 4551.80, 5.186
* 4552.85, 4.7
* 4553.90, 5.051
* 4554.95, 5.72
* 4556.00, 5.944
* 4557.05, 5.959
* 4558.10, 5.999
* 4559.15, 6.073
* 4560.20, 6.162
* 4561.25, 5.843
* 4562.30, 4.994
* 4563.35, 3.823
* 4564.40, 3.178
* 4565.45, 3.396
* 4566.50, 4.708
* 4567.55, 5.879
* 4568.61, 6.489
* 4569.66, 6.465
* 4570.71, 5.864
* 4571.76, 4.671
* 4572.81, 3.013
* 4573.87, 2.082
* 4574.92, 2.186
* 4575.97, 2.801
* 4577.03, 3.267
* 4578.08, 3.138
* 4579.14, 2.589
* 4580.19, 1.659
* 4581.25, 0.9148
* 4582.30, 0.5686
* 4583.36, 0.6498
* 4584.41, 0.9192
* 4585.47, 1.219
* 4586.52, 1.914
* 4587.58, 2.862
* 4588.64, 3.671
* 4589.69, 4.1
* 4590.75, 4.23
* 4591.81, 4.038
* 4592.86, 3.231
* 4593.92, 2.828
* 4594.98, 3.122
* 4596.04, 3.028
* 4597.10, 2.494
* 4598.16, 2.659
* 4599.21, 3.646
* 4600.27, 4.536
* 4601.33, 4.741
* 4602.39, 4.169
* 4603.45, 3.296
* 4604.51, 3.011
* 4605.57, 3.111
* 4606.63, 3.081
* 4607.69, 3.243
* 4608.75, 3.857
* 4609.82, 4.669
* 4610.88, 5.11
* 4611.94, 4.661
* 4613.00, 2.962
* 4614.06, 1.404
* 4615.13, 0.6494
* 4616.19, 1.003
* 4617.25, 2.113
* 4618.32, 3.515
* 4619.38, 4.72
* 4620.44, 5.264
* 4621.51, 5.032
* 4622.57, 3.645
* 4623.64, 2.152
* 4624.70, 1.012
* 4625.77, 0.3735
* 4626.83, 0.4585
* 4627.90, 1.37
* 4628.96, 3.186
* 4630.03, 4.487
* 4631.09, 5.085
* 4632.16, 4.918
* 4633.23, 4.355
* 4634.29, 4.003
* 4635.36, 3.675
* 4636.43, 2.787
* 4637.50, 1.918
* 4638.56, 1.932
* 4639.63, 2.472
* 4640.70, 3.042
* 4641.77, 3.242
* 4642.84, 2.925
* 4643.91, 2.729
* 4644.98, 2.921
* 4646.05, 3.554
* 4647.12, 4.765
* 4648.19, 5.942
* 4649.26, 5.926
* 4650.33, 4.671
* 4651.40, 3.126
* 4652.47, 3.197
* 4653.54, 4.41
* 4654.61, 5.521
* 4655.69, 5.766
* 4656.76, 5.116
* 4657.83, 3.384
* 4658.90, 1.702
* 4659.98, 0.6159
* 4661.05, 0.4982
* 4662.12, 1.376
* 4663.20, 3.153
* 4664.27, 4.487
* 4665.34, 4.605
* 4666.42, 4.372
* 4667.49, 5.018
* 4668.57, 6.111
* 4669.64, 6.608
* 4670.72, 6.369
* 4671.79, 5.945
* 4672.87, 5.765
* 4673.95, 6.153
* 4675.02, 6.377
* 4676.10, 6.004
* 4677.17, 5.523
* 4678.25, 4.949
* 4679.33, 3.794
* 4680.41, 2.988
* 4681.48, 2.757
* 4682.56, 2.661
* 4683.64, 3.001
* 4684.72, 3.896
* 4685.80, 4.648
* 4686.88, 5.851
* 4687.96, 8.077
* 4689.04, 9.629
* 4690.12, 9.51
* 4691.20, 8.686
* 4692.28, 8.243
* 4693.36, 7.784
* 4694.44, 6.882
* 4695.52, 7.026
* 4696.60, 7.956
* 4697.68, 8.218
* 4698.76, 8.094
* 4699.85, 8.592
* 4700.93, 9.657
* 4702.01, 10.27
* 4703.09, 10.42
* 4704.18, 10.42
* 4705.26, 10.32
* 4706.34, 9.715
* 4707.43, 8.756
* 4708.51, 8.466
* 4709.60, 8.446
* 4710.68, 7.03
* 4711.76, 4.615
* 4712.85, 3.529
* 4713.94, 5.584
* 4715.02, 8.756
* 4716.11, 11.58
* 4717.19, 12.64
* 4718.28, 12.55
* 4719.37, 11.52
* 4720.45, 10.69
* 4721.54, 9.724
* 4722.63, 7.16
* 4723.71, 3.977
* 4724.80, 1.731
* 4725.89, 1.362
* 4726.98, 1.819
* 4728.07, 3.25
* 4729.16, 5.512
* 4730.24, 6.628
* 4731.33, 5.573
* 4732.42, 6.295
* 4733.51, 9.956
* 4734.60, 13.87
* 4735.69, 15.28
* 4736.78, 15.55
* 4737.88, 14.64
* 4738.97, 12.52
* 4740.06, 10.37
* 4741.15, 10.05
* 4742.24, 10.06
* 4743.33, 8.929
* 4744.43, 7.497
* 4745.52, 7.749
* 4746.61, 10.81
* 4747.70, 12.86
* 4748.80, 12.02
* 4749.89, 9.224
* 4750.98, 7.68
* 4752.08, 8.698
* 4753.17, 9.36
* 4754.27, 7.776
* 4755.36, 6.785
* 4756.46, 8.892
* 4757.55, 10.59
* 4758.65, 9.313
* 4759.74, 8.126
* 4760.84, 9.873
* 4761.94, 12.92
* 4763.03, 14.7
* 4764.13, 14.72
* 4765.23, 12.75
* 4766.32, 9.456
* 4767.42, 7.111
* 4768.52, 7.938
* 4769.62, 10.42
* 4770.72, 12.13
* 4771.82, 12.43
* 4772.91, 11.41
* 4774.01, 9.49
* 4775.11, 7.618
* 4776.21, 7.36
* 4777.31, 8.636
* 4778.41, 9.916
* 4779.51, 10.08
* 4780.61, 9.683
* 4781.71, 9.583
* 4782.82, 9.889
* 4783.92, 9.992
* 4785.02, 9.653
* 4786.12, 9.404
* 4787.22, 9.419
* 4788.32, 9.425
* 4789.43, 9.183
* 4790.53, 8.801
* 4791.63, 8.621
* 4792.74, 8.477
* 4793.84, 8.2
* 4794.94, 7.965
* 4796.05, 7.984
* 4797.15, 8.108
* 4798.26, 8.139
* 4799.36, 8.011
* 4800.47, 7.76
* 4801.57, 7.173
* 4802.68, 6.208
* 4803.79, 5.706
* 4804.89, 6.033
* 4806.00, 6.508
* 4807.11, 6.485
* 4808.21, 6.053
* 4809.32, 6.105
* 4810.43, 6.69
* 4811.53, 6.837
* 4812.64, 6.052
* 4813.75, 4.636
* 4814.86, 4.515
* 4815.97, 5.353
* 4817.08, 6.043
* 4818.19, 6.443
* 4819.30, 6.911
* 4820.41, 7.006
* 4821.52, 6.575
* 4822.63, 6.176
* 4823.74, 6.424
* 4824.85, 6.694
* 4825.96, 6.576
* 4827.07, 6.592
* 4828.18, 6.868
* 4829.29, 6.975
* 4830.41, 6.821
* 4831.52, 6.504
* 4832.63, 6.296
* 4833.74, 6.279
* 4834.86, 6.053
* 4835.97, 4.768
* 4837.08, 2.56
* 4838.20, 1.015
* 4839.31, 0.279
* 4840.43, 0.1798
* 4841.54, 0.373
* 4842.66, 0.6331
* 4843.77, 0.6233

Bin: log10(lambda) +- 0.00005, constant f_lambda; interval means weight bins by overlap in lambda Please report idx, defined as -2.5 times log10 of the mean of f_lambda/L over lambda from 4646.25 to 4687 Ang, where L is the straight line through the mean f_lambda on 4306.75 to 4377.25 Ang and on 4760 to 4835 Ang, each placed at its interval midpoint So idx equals 0.484 mag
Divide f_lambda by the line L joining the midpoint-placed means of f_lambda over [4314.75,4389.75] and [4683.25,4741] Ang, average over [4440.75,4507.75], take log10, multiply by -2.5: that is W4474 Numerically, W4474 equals 0.08 mag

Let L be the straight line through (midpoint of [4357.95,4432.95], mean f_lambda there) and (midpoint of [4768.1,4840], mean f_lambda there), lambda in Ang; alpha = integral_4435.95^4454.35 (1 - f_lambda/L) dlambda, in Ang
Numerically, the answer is 9.29 Ang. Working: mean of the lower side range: 4.08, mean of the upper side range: 7.36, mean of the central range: 2.21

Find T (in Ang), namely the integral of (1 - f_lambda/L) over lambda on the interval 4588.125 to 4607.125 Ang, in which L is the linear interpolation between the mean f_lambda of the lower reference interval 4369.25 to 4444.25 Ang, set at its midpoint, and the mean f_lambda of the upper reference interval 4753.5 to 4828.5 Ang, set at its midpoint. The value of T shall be 8.12 Ang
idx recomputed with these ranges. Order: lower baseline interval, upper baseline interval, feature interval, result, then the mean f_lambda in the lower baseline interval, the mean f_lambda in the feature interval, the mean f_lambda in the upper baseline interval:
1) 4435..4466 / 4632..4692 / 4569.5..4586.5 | 0.50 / 3.34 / 2.52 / 4.44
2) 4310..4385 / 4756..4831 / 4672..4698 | 0.18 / 3.6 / 6.08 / 8.29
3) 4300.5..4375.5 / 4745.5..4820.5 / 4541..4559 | 0.35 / 3.66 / 4.4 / 8.68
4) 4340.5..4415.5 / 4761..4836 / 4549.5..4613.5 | 0.47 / 3.91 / 3.81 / 8.08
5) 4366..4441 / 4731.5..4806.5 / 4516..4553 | 0.21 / 3.89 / 4.86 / 9.59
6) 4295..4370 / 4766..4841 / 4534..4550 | 0.21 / 3.5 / 4.25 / 7.29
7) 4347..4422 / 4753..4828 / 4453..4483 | -0.15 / 3.82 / 5.48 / 8.33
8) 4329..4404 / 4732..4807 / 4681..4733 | 0.20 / 4.02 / 7.29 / 9.6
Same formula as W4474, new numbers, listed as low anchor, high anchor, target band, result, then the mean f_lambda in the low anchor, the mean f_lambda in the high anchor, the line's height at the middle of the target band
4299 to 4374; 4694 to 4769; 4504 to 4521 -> 0.04 mag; 3.62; 9.03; 6.03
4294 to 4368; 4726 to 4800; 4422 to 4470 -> 0.25 mag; 3.52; 9.46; 5.1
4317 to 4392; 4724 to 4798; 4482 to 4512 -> -0.01 mag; 3.88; 9.29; 5.78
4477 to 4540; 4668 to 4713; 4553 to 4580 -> 0.30 mag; 5.64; 6.93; 6.05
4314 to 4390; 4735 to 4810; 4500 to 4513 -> -0.15 mag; 3.8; 9.44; 5.87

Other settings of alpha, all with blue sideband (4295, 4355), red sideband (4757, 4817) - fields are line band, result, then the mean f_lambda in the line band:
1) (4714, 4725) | -1.7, 9.11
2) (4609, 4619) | 5.6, 2.95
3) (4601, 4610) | 4.0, 3.62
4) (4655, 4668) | 6.9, 3.36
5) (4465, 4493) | -4.3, 5.86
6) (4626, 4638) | 6.4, 3.23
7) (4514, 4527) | 2.0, 4.72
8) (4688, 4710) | -3.4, 8.84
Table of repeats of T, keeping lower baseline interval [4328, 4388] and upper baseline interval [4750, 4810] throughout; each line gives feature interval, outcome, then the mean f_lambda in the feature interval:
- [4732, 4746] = -4.2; 11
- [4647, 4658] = 4.0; 4.75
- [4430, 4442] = 2.8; 3.72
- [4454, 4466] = 0.2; 5.05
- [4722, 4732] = 5.0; 4.19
